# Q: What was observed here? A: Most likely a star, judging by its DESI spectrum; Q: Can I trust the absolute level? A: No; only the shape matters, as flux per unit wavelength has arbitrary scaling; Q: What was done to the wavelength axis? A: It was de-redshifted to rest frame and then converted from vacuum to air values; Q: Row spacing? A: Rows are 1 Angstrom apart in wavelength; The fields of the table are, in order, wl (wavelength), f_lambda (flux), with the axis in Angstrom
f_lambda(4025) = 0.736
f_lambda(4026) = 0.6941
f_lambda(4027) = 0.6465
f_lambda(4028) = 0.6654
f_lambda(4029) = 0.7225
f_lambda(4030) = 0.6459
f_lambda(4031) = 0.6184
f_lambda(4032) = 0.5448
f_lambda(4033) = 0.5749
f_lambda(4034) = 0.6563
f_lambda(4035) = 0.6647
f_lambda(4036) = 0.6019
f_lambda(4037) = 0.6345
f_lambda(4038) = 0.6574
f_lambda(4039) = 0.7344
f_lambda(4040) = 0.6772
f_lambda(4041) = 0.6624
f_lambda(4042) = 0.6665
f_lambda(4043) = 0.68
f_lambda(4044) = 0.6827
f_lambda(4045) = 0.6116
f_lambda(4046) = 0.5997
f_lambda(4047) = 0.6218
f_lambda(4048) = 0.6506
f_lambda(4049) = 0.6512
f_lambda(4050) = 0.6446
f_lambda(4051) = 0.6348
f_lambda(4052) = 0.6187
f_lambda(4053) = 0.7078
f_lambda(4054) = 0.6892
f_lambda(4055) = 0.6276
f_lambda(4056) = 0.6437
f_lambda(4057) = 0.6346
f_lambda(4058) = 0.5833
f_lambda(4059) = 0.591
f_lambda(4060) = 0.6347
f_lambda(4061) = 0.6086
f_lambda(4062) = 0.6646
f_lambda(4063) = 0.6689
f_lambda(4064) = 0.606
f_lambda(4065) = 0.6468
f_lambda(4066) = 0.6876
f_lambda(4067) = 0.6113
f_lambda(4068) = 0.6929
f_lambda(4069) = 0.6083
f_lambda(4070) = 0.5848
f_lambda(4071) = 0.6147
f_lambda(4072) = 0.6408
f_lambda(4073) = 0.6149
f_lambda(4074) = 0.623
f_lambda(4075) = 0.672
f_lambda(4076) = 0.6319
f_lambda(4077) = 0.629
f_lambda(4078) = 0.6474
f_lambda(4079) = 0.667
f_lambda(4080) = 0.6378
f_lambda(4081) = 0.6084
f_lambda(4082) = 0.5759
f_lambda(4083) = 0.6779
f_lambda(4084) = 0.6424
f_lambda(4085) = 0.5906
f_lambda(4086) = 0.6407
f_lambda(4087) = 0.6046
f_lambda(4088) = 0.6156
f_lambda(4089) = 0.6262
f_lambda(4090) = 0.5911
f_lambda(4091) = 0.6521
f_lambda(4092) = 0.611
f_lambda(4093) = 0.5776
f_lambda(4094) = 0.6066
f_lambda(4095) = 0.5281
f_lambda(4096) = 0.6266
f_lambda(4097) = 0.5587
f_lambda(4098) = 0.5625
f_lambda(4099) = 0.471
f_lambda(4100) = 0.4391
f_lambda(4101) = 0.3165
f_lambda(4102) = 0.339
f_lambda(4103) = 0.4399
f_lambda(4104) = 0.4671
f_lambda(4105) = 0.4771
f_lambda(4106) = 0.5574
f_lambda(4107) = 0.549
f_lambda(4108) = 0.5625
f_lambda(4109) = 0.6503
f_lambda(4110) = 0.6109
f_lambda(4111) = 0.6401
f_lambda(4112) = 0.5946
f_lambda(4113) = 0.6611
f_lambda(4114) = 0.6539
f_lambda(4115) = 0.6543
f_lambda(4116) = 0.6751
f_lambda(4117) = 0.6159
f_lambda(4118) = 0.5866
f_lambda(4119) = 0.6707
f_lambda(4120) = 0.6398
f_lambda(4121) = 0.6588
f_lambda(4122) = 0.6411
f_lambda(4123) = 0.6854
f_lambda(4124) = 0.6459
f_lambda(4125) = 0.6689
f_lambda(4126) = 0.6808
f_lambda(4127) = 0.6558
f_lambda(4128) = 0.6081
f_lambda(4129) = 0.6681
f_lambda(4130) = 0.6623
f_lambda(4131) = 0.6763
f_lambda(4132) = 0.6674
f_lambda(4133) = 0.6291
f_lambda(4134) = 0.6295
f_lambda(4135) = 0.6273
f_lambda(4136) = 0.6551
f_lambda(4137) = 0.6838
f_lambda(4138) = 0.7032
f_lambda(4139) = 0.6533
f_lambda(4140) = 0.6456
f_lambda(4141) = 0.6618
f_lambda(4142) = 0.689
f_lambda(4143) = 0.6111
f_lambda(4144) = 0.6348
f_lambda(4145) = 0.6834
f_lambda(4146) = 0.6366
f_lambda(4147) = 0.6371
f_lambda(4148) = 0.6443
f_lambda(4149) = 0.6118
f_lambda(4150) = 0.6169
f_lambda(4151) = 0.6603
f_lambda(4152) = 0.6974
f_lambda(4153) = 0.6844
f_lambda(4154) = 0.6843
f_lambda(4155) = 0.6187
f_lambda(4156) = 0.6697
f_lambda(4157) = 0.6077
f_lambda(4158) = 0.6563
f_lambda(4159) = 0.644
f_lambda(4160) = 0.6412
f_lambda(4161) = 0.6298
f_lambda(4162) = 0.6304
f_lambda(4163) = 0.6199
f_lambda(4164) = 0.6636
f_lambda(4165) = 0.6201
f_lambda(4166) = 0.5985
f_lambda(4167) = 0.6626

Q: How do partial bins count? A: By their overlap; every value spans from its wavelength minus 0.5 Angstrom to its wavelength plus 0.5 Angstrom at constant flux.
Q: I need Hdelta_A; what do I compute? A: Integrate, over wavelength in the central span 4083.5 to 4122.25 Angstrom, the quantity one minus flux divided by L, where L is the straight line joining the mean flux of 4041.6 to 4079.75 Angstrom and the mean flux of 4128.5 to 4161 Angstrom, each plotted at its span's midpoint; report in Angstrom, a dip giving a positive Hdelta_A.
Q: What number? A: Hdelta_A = 4.0 Angstrom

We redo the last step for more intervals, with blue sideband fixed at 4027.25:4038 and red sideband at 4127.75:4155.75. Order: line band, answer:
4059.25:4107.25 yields 3.90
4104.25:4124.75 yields 0.90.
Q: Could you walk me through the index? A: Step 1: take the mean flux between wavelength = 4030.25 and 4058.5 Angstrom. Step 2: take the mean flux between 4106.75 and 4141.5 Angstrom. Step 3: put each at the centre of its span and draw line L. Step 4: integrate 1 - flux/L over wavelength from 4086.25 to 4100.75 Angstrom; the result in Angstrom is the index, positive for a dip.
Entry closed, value 1.6 Angstrom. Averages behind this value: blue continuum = 0.642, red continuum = 0.646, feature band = 0.573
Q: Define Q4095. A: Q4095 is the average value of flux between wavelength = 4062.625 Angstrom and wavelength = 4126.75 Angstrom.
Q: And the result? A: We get 0.604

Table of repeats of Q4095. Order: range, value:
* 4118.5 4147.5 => 0.656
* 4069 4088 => 0.627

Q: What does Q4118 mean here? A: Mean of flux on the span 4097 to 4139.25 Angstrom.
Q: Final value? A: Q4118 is 0.602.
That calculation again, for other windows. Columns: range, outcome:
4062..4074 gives 0.635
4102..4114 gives 0.559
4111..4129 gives 0.647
